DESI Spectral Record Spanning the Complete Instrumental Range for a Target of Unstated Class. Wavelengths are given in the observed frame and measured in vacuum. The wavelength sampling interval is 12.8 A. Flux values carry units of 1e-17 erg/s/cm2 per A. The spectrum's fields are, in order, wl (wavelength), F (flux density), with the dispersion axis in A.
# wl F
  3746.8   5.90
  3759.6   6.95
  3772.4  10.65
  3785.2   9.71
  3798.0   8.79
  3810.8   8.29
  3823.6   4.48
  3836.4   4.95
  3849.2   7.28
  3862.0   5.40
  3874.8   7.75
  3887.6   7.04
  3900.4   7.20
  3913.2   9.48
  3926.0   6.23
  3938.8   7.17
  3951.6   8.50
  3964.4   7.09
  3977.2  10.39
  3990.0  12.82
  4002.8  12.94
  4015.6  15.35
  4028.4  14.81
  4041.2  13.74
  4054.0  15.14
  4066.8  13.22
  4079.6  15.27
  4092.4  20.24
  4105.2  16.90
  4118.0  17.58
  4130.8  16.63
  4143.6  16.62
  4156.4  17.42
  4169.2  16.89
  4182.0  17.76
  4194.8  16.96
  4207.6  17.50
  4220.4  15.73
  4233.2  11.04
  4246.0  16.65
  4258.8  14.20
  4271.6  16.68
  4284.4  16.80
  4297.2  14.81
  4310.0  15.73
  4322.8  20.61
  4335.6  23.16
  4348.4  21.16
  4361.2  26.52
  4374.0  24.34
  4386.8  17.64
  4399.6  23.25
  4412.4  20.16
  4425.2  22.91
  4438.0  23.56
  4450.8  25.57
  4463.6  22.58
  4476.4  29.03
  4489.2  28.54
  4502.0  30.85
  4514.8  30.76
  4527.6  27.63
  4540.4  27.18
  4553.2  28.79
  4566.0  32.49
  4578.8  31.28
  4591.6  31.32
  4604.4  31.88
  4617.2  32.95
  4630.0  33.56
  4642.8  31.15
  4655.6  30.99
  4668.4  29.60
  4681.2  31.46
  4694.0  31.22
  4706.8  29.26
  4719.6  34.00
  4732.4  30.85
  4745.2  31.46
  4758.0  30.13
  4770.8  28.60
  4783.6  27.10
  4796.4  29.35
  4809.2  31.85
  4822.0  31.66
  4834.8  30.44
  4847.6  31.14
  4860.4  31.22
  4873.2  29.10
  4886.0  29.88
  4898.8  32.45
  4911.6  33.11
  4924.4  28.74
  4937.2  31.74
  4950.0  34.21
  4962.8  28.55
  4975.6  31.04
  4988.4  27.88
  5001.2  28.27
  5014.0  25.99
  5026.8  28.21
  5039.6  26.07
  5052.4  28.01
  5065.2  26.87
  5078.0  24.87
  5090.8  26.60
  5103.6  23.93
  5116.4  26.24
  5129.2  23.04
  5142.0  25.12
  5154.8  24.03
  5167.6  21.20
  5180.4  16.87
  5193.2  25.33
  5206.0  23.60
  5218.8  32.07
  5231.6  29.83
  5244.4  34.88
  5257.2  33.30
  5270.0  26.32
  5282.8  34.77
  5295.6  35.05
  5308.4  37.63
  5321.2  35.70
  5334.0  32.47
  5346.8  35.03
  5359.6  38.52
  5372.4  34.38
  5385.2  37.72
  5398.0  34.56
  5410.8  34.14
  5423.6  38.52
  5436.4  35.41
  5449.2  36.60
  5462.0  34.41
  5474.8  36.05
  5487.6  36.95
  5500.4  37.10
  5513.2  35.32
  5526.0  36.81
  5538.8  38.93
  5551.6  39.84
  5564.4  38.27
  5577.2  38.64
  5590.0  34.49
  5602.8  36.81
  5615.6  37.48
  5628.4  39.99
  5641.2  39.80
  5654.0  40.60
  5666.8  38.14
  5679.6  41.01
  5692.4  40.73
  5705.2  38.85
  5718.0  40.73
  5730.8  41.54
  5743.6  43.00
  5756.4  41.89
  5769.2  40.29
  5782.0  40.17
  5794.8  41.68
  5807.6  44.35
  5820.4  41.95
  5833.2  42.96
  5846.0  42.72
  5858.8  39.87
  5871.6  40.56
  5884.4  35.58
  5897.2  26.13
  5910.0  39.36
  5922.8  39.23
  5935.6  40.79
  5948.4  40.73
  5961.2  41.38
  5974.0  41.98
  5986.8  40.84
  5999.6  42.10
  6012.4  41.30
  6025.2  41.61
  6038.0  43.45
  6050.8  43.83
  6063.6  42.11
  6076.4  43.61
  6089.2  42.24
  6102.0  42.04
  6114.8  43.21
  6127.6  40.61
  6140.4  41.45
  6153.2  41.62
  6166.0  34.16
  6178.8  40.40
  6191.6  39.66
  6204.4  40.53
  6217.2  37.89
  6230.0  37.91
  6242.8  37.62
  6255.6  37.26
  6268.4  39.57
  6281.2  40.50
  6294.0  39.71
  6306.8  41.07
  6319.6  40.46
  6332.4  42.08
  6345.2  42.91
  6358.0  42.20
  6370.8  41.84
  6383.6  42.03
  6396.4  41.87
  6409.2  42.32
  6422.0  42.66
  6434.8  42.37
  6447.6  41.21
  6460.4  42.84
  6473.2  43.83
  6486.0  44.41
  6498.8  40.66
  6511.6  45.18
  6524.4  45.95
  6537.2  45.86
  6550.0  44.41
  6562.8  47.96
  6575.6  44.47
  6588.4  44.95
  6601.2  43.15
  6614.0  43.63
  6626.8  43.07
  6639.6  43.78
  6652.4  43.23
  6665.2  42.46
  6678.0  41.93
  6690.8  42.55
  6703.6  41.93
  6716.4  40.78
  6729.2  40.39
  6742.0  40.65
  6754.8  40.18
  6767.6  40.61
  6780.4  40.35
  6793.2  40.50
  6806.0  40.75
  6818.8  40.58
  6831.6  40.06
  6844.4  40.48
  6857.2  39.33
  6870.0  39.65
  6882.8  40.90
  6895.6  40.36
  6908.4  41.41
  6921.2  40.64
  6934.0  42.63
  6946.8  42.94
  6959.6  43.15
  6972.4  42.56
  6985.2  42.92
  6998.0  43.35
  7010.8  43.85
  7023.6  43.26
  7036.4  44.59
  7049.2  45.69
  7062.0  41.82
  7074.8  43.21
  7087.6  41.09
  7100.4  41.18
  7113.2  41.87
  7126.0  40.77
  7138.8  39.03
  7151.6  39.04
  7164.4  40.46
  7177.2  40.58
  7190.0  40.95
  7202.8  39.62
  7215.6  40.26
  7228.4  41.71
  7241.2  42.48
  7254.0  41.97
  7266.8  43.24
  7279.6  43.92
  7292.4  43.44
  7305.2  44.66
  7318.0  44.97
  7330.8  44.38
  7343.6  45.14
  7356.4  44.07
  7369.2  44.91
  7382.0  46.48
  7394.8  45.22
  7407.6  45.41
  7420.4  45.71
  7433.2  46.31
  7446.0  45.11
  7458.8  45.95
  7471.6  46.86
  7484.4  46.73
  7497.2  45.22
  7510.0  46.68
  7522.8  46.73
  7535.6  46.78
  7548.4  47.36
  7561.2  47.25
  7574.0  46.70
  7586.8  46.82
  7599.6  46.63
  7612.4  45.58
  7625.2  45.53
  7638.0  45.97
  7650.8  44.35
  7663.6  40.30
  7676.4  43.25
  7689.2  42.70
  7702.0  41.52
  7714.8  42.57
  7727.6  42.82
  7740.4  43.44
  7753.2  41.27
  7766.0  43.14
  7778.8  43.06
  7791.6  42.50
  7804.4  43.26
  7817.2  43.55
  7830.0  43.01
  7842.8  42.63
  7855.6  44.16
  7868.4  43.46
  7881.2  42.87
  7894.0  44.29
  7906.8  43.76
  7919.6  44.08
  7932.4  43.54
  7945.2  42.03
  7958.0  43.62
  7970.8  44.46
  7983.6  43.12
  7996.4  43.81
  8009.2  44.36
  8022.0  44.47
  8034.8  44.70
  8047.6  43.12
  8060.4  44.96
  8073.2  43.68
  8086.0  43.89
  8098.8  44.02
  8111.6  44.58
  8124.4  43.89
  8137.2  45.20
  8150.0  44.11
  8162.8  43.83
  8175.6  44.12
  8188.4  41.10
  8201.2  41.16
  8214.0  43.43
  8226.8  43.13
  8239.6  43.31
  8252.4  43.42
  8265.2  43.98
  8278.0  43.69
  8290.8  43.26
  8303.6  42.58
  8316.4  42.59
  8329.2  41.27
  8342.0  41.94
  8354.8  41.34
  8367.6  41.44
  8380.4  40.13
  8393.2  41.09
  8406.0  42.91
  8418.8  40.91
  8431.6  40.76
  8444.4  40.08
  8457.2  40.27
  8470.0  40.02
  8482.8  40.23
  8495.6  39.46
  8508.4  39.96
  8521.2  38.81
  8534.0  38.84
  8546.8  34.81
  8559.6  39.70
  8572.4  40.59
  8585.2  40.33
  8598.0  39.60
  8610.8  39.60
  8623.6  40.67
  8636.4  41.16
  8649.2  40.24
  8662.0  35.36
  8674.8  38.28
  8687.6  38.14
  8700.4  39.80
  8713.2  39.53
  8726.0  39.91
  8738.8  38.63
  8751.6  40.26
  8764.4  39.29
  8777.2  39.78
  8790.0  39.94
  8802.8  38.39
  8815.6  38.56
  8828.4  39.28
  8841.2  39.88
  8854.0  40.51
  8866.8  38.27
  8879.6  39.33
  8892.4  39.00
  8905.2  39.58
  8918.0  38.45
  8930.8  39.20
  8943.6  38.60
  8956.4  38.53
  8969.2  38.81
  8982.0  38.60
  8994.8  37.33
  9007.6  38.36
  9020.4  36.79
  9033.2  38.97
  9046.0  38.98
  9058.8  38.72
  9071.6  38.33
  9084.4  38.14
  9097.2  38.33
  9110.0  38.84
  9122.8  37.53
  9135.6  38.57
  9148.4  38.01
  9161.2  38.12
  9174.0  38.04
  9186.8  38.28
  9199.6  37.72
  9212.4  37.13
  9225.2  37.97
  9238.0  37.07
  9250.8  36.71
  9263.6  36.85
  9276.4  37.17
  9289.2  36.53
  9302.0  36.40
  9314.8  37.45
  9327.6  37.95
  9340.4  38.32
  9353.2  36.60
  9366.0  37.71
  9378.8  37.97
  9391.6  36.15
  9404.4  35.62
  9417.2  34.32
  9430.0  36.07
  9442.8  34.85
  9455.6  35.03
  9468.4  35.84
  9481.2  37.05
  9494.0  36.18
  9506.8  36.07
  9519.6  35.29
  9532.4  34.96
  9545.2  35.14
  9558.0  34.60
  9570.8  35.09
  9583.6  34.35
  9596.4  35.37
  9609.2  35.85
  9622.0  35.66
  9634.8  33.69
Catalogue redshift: 0.00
